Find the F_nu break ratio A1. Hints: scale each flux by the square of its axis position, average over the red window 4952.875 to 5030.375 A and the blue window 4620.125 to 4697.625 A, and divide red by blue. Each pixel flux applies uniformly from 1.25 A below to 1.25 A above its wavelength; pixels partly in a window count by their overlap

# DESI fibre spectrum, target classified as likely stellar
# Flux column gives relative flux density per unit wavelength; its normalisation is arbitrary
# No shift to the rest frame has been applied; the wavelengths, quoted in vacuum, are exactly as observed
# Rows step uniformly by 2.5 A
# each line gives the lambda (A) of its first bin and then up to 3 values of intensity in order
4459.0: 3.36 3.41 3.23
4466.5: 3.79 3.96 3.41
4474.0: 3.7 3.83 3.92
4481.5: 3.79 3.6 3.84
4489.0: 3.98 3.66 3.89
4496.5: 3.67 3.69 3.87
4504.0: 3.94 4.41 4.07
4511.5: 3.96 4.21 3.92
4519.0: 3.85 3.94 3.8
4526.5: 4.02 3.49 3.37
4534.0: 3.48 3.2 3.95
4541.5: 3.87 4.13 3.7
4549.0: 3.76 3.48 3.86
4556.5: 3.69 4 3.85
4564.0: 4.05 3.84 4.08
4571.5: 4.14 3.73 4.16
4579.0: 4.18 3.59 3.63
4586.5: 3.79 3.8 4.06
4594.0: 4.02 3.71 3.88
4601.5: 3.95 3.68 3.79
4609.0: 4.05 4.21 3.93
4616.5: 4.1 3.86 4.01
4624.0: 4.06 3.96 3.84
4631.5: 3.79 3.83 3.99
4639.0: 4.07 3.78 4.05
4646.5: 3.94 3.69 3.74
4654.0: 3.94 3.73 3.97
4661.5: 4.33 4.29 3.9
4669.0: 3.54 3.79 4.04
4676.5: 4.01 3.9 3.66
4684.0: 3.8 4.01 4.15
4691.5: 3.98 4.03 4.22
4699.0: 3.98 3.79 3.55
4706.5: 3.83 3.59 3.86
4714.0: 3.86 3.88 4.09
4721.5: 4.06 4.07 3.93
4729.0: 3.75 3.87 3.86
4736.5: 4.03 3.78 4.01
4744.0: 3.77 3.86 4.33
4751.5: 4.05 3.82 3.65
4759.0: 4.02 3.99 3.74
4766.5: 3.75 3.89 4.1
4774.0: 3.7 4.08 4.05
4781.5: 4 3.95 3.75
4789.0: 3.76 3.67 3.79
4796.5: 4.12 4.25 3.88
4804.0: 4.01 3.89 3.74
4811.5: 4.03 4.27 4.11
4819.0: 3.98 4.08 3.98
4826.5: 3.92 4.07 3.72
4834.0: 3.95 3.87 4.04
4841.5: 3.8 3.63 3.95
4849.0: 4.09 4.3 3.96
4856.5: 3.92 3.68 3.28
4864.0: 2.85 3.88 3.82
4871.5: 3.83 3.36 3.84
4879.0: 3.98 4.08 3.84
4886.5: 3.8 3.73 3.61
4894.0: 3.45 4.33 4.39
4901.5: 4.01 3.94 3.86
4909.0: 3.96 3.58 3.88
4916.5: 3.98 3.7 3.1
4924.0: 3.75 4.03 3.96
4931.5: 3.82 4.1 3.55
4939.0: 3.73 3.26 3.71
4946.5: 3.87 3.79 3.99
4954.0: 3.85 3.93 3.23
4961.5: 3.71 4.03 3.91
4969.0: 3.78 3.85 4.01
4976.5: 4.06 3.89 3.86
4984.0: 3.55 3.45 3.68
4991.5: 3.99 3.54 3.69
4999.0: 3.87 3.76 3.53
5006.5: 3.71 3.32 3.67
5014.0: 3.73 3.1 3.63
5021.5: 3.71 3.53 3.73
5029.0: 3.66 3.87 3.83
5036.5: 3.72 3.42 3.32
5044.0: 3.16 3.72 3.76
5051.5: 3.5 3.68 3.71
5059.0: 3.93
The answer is 1.1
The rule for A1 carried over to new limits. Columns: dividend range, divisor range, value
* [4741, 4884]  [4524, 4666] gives 1.10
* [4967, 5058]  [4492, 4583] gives 1.16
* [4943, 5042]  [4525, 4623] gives 1.15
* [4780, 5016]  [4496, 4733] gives 1.11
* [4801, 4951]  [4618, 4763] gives 1.06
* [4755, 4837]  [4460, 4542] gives 1.18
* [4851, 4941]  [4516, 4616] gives 1.14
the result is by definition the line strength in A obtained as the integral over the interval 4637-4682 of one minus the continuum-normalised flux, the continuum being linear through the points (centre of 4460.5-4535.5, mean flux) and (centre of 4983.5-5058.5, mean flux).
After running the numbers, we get -2.1 A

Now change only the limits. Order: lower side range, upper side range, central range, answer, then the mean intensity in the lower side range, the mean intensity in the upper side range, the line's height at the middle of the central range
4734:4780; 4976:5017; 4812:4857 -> -1.6 A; 3.92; 3.67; 3.84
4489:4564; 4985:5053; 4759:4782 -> -1.3 A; 3.82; 3.61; 3.72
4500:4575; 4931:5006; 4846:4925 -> -0.4 A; 3.86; 3.77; 3.78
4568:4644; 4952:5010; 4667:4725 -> -0.2 A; 3.92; 3.75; 3.88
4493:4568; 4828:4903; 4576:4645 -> -1.5 A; 3.83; 3.83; 3.83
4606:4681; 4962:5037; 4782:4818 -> -1.0 A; 3.94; 3.72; 3.84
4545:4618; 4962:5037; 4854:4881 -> 0.7 A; 3.89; 3.72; 3.77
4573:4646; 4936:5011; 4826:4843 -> -0.4 A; 3.91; 3.74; 3.81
